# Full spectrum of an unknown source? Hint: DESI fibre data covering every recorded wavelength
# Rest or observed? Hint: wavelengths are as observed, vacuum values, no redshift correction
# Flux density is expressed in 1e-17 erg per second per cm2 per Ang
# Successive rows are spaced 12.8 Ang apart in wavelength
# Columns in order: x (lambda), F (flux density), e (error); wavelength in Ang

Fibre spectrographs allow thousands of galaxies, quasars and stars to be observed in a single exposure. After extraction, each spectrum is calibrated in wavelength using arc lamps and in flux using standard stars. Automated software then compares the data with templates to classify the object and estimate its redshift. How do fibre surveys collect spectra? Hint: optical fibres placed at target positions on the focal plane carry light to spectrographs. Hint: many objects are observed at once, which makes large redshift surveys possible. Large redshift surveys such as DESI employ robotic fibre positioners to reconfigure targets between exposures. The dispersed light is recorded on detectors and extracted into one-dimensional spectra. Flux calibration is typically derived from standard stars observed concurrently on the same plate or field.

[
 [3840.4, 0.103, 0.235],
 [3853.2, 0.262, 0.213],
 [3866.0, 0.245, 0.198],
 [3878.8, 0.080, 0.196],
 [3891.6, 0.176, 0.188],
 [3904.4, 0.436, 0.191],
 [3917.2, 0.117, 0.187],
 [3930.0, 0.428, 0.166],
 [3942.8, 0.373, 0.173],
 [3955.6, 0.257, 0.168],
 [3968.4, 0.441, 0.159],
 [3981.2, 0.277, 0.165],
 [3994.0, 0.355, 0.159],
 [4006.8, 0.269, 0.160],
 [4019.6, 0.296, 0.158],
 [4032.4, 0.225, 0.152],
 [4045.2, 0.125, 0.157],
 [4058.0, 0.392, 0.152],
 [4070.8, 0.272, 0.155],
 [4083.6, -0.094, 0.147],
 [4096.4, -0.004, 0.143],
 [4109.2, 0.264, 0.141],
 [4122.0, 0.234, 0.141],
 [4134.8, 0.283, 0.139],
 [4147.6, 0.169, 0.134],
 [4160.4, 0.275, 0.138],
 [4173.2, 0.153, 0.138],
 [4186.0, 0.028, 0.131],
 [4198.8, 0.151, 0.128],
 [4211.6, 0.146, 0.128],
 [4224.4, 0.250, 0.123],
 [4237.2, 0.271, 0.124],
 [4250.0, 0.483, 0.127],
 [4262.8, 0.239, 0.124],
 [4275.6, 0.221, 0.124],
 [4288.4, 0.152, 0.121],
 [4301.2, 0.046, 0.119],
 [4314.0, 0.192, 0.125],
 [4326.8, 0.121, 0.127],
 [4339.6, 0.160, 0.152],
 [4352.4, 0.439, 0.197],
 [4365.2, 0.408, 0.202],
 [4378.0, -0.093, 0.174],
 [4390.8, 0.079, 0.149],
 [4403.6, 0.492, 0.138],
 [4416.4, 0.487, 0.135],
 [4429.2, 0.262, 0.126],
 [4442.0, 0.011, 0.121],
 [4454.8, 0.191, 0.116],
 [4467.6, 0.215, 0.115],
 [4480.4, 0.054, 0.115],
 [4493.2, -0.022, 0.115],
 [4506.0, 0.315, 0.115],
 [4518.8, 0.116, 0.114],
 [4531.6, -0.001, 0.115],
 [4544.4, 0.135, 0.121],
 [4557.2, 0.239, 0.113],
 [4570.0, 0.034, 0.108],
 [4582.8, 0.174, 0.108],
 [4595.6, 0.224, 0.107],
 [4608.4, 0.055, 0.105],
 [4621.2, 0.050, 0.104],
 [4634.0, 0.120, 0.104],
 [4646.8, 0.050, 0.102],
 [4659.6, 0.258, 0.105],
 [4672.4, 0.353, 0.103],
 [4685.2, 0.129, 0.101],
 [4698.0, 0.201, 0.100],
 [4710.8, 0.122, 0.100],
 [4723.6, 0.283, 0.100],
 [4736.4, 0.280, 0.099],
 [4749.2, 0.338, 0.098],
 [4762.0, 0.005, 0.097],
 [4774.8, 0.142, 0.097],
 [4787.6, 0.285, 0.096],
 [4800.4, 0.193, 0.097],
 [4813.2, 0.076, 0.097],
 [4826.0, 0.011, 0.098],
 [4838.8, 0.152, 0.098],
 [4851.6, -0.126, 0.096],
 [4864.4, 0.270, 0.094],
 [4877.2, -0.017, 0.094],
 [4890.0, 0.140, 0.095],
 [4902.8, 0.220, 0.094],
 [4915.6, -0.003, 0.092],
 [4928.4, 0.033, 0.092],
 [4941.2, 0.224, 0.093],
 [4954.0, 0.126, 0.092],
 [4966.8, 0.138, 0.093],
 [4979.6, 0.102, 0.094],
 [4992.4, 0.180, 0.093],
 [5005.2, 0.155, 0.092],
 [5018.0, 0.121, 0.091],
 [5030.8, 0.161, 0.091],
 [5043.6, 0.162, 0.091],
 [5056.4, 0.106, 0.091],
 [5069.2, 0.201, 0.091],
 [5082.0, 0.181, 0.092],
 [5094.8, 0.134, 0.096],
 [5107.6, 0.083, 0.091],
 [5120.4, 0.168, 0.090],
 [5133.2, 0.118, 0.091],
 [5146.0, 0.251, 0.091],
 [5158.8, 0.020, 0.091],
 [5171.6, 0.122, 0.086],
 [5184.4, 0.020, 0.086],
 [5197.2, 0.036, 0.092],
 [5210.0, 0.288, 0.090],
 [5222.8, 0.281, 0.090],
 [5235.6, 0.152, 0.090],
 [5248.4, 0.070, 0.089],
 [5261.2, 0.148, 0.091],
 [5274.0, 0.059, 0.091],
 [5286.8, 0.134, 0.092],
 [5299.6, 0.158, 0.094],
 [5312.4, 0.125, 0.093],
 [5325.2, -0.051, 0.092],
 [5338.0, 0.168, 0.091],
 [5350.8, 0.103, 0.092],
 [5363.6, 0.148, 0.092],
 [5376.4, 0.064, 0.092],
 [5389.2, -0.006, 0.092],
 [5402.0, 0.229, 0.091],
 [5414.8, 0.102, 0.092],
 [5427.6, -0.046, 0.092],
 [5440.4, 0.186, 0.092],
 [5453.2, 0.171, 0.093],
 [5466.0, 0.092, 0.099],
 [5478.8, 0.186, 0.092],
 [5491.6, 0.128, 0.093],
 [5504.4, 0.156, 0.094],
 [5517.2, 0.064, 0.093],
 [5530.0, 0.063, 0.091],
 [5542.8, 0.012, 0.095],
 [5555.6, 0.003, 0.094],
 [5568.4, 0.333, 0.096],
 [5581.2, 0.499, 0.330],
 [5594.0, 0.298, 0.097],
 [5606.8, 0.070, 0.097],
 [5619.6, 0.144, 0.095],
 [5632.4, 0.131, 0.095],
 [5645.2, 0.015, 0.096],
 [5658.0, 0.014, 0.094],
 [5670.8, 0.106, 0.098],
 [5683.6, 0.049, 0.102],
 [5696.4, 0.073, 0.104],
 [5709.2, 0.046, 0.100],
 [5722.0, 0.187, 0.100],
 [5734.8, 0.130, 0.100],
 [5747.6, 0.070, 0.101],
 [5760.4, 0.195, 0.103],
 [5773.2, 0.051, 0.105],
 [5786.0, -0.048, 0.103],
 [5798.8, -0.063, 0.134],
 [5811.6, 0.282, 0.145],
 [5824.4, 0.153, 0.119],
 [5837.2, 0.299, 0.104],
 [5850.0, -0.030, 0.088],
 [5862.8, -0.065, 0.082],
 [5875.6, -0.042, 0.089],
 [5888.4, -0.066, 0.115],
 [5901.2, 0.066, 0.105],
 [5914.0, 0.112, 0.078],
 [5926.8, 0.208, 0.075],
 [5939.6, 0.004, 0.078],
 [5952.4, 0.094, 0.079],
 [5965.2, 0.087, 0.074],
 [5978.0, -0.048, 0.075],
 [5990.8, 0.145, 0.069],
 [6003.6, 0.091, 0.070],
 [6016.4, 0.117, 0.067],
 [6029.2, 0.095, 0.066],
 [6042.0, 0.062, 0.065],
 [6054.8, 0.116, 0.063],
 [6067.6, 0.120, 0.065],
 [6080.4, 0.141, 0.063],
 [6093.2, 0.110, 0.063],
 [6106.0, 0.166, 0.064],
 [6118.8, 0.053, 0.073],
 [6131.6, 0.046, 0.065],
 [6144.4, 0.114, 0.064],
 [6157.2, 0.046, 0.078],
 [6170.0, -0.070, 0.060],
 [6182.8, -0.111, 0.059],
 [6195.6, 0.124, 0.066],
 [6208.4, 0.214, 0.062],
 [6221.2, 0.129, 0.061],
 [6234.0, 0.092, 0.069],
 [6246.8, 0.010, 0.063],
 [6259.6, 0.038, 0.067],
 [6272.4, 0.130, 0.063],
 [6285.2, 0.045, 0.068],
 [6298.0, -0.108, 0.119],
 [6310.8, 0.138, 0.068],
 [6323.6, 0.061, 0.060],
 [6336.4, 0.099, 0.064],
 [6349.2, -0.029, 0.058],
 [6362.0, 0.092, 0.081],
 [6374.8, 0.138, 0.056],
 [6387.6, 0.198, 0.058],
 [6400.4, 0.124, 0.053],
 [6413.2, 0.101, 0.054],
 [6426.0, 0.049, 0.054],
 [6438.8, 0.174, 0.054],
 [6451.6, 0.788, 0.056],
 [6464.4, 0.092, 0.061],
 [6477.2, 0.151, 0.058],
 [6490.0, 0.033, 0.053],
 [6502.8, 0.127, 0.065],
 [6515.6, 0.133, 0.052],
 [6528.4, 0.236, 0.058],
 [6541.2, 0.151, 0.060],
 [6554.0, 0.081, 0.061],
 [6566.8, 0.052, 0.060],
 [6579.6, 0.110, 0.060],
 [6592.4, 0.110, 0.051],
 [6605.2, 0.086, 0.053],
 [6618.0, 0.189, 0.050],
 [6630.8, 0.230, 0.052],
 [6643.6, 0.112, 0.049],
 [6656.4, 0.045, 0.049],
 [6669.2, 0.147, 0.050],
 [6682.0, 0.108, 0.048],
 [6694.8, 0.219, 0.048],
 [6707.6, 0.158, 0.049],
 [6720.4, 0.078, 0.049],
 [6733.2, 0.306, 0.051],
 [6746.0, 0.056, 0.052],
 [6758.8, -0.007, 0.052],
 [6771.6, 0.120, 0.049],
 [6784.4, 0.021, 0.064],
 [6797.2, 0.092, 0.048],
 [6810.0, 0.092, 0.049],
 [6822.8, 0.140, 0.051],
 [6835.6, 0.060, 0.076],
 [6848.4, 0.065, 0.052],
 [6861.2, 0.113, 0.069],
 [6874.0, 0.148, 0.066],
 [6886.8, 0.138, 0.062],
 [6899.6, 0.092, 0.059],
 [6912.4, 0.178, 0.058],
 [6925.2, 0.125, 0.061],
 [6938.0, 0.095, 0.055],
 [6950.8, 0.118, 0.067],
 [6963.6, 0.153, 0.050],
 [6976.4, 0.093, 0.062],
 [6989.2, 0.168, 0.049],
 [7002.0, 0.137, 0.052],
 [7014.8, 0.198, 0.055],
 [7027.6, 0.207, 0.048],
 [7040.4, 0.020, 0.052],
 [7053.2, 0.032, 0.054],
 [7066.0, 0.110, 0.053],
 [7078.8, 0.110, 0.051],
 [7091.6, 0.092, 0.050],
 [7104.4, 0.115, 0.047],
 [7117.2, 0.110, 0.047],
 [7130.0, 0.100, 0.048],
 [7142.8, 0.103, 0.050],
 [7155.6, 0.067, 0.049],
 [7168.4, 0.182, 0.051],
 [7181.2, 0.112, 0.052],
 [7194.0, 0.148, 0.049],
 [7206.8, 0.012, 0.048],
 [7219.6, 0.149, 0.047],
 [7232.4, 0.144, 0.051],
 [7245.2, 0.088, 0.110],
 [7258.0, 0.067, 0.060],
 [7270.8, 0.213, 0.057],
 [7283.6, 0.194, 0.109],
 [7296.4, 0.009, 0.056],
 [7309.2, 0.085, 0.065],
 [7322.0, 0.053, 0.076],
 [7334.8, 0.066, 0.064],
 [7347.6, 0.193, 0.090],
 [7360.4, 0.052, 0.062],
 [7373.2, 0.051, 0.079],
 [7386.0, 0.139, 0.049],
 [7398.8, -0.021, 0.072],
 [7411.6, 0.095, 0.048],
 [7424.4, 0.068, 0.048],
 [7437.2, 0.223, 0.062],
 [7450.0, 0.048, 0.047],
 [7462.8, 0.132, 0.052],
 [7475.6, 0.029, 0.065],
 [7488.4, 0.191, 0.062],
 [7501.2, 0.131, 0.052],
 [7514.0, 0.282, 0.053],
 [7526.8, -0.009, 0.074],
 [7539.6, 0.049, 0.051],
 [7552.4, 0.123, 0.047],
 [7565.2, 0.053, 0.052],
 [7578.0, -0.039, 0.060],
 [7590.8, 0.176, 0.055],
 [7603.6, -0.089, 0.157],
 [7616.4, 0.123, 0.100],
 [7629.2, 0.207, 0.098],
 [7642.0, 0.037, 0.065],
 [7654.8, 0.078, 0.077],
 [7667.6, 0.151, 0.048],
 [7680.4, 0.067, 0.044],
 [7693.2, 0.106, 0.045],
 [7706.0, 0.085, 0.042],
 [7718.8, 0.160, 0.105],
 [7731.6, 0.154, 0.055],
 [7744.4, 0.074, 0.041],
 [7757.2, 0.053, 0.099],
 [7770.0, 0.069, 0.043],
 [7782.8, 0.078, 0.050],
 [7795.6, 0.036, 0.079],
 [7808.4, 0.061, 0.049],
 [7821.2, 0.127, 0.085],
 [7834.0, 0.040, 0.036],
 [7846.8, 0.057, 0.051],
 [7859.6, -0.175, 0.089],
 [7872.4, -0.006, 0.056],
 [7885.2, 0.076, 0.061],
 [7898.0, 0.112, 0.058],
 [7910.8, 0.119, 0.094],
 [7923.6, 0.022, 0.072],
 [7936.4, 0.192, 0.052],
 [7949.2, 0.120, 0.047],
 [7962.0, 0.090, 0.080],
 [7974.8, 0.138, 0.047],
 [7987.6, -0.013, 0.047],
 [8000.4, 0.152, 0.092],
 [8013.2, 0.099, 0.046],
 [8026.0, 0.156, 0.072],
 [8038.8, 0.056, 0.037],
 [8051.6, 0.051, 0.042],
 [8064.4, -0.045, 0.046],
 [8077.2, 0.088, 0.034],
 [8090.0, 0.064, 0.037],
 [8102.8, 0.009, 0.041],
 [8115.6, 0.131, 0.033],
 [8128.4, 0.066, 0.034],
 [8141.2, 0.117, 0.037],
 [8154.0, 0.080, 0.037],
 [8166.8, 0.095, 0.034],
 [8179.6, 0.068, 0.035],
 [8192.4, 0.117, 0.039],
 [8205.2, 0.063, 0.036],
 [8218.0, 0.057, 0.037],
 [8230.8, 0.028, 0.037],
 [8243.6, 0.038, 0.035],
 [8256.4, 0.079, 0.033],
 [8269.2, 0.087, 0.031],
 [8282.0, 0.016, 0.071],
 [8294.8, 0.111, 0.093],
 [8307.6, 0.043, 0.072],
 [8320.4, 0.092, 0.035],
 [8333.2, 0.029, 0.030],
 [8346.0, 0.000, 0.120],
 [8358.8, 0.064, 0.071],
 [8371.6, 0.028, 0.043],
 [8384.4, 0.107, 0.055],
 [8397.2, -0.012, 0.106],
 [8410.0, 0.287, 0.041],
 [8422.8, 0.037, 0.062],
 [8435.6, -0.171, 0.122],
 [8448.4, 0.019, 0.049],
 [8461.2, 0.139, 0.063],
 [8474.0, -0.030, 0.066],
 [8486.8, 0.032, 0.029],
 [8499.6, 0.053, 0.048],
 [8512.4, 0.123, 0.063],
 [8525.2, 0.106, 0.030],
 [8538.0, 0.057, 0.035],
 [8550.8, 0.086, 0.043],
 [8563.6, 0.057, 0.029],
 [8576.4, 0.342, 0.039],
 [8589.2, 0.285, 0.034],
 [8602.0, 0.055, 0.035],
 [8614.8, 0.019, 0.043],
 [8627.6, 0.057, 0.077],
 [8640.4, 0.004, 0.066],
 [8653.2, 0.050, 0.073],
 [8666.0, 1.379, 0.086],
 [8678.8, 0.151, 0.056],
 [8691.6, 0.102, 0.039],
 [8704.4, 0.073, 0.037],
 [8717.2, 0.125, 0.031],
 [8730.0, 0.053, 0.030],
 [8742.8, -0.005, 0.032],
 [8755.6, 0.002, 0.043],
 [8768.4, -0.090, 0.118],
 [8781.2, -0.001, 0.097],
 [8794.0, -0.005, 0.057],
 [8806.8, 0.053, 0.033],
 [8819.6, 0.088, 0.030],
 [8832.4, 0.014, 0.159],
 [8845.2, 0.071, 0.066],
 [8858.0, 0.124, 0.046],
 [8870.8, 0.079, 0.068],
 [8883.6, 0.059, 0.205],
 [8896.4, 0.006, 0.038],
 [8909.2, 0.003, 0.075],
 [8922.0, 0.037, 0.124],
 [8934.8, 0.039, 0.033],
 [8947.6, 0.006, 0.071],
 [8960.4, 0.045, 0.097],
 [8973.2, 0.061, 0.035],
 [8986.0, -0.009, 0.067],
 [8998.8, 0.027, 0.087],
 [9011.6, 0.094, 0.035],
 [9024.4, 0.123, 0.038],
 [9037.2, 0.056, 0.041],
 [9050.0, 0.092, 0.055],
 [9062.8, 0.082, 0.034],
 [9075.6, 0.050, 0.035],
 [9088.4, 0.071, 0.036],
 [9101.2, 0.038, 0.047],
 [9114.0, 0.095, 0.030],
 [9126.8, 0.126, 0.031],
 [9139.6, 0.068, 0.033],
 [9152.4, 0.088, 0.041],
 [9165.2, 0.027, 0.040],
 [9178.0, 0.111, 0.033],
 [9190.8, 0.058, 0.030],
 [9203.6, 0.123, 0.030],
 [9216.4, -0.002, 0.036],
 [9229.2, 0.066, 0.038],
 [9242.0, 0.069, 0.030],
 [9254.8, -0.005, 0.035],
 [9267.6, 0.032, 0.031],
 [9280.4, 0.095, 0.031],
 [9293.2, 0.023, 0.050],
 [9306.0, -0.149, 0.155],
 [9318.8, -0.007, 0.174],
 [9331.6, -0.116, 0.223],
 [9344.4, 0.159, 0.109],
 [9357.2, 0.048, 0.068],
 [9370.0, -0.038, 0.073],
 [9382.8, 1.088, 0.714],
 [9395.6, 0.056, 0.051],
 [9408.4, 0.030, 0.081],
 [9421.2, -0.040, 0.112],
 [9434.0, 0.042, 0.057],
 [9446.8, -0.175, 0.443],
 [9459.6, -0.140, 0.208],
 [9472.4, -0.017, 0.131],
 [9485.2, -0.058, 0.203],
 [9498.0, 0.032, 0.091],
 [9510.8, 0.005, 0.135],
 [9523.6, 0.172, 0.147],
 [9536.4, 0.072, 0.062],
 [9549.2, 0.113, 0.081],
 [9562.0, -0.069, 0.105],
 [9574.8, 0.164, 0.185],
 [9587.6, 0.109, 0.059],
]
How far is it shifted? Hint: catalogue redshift 0.730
